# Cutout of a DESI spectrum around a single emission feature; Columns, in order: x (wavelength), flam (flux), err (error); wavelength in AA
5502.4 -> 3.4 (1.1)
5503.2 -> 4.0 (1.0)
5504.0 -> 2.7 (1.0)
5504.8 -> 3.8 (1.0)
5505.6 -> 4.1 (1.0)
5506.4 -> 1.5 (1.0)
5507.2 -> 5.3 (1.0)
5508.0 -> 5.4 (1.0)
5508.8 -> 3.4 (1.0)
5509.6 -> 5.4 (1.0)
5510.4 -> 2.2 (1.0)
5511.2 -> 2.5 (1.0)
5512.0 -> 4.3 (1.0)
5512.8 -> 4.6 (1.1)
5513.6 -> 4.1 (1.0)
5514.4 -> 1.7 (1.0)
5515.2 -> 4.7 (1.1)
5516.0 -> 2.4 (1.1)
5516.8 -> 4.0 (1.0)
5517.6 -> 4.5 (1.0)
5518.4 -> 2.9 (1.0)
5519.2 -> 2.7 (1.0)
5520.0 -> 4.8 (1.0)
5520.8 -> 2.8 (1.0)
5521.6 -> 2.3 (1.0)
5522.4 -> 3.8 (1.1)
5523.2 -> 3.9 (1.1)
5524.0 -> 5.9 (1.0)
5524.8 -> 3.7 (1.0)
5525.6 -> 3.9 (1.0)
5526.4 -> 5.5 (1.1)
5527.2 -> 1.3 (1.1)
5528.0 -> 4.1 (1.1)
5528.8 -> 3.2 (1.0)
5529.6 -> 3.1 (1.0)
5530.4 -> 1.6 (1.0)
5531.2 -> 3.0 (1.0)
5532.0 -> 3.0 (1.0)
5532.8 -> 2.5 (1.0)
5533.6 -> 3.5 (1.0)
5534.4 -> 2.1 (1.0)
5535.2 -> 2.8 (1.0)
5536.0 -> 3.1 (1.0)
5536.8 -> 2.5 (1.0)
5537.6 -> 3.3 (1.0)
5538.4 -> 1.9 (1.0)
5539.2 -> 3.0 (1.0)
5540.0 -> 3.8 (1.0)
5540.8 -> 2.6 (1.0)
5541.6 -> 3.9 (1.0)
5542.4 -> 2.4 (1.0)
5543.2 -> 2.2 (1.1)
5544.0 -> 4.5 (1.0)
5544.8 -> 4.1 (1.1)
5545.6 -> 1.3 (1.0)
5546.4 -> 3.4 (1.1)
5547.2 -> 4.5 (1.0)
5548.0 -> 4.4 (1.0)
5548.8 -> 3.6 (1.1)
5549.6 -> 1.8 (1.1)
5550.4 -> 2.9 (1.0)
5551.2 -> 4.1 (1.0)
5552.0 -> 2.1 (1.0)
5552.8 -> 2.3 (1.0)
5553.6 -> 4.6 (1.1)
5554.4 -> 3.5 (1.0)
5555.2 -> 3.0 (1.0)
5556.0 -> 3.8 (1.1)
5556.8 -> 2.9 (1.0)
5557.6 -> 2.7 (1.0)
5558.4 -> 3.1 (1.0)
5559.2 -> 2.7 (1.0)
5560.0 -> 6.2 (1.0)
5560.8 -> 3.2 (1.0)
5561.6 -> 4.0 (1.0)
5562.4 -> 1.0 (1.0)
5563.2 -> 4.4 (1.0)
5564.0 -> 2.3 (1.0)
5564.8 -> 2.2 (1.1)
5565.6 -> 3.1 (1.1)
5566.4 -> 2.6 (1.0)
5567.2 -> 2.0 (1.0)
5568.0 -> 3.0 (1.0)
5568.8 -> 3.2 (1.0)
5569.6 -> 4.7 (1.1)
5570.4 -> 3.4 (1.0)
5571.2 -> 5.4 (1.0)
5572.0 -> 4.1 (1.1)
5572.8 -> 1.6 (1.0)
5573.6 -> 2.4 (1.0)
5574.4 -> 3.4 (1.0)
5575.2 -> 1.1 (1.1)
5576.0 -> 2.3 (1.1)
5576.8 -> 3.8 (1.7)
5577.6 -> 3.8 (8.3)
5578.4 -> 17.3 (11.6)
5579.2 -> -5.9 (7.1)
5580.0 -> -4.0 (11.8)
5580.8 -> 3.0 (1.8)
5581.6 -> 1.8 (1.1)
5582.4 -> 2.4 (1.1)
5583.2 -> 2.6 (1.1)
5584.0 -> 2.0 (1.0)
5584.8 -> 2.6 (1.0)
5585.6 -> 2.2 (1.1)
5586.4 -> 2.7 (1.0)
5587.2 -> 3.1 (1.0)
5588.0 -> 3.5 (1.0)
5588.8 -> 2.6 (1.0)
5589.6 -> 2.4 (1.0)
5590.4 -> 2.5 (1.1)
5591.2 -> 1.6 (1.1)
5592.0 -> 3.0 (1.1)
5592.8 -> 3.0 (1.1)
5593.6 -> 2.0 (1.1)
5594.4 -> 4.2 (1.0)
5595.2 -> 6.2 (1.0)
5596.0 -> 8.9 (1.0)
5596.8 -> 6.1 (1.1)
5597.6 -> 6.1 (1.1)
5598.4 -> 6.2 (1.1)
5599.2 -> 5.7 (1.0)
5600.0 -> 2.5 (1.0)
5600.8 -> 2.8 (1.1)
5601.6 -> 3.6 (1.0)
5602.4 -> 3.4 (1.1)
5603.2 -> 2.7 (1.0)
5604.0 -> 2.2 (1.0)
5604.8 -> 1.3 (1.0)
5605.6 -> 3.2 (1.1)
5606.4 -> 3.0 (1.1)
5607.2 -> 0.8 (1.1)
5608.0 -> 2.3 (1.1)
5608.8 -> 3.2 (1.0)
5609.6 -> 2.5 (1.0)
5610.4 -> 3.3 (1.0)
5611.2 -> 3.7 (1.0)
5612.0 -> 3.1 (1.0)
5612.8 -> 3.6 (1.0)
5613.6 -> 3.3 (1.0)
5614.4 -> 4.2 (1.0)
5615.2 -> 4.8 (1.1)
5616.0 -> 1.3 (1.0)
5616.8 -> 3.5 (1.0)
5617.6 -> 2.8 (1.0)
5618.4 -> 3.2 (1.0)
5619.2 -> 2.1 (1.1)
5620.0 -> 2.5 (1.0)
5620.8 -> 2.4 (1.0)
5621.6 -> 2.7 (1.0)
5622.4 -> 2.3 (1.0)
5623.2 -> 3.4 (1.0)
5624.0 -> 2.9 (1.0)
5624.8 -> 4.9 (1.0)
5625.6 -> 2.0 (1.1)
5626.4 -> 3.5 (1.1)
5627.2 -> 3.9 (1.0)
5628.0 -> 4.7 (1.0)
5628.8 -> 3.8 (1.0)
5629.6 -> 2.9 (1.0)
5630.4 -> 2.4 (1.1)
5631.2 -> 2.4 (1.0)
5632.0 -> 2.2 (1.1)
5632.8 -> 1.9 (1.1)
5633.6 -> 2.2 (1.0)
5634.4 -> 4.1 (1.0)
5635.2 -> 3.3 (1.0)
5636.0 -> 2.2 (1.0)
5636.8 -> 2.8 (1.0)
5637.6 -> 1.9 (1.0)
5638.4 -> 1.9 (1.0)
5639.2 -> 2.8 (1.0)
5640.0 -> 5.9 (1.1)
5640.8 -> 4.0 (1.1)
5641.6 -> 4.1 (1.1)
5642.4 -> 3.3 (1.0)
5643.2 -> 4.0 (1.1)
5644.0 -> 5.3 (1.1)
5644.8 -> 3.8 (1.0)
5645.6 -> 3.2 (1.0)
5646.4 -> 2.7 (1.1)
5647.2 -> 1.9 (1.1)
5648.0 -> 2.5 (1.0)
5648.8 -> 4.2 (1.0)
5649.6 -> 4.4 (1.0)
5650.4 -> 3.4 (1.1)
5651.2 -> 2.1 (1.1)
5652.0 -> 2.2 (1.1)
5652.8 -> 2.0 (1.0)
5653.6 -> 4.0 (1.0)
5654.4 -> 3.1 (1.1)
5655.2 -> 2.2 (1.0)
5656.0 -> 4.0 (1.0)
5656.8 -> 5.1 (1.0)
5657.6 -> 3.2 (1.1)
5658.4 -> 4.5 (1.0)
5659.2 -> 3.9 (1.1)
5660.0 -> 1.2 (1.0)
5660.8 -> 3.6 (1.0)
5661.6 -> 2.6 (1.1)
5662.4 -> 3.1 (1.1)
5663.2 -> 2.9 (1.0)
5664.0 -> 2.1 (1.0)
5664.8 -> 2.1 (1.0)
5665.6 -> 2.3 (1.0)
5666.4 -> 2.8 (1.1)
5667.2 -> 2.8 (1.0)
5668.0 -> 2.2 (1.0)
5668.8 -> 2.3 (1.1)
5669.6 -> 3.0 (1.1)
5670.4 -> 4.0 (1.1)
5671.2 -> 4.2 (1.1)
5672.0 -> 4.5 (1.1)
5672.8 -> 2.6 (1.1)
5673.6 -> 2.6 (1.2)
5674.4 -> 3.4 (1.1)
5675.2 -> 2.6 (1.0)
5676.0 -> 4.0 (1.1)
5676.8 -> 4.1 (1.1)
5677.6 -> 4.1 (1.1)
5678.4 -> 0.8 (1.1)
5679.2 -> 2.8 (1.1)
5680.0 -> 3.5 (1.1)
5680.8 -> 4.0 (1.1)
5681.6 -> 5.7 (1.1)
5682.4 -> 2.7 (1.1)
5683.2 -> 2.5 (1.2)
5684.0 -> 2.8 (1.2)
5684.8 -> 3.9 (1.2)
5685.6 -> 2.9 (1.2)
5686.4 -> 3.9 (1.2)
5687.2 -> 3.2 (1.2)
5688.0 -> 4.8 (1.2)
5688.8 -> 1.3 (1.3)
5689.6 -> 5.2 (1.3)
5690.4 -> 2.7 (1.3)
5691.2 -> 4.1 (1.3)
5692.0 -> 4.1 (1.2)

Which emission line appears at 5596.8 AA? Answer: H-beta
